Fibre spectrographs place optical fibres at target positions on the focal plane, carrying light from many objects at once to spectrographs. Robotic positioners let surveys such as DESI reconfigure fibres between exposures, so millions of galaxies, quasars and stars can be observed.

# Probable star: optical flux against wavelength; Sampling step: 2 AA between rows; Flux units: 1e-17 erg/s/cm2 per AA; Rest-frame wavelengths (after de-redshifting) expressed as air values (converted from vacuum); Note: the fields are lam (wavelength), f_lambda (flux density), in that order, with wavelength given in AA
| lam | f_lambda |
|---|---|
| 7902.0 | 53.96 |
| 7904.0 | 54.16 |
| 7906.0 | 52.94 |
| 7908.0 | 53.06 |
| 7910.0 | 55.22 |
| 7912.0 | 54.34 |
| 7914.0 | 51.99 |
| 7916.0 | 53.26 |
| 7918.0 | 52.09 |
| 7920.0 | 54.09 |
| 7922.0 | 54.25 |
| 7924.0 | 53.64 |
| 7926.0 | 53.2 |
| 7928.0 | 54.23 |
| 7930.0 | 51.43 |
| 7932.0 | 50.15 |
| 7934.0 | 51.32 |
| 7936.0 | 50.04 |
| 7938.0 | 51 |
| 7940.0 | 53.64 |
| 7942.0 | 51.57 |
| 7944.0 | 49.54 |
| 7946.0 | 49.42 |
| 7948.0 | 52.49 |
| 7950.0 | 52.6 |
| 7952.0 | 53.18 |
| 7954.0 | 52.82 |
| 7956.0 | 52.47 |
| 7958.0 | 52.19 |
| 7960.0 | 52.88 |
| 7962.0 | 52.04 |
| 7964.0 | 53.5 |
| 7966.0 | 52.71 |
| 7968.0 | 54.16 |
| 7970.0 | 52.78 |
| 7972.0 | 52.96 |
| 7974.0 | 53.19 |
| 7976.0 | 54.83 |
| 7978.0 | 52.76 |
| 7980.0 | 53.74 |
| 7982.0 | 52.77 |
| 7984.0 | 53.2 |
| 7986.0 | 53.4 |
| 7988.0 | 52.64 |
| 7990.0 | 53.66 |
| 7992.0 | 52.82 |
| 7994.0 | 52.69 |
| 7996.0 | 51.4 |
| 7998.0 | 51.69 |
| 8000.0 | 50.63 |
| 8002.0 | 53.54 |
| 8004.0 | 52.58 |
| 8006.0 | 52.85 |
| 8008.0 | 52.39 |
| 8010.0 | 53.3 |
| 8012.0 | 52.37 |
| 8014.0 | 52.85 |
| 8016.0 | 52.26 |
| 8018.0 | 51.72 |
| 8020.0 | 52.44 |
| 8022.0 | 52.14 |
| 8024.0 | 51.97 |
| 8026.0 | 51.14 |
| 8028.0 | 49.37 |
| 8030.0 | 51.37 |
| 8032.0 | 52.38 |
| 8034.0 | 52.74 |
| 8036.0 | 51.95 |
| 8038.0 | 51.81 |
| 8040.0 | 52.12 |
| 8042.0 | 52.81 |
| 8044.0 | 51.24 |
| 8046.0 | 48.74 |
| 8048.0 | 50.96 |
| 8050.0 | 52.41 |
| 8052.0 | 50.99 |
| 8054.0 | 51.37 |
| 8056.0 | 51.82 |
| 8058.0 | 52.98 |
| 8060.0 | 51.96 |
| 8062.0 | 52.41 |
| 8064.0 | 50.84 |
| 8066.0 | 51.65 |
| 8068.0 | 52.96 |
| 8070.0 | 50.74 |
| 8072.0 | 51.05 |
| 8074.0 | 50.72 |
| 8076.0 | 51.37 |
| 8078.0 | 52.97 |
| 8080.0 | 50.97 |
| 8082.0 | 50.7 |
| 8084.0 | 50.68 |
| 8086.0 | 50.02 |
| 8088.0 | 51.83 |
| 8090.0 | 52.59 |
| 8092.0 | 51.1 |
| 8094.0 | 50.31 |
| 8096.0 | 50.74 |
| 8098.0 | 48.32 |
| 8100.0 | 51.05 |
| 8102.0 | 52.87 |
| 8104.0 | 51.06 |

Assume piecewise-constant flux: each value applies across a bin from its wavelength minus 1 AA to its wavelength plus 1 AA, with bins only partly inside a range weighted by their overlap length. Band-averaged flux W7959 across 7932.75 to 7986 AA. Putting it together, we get 52.5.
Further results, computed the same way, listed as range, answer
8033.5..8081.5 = 51.6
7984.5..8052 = 52.1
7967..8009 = 52.9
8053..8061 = 52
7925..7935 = 52.1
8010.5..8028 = 52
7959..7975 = 53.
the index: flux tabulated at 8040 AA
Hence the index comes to 52.12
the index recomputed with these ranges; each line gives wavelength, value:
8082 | 50.7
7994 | 52.69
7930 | 51.43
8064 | 50.84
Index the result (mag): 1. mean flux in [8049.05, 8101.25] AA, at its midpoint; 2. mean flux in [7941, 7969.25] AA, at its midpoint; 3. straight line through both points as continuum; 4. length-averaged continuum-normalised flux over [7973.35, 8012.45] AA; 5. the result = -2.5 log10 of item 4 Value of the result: -0.02 mag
